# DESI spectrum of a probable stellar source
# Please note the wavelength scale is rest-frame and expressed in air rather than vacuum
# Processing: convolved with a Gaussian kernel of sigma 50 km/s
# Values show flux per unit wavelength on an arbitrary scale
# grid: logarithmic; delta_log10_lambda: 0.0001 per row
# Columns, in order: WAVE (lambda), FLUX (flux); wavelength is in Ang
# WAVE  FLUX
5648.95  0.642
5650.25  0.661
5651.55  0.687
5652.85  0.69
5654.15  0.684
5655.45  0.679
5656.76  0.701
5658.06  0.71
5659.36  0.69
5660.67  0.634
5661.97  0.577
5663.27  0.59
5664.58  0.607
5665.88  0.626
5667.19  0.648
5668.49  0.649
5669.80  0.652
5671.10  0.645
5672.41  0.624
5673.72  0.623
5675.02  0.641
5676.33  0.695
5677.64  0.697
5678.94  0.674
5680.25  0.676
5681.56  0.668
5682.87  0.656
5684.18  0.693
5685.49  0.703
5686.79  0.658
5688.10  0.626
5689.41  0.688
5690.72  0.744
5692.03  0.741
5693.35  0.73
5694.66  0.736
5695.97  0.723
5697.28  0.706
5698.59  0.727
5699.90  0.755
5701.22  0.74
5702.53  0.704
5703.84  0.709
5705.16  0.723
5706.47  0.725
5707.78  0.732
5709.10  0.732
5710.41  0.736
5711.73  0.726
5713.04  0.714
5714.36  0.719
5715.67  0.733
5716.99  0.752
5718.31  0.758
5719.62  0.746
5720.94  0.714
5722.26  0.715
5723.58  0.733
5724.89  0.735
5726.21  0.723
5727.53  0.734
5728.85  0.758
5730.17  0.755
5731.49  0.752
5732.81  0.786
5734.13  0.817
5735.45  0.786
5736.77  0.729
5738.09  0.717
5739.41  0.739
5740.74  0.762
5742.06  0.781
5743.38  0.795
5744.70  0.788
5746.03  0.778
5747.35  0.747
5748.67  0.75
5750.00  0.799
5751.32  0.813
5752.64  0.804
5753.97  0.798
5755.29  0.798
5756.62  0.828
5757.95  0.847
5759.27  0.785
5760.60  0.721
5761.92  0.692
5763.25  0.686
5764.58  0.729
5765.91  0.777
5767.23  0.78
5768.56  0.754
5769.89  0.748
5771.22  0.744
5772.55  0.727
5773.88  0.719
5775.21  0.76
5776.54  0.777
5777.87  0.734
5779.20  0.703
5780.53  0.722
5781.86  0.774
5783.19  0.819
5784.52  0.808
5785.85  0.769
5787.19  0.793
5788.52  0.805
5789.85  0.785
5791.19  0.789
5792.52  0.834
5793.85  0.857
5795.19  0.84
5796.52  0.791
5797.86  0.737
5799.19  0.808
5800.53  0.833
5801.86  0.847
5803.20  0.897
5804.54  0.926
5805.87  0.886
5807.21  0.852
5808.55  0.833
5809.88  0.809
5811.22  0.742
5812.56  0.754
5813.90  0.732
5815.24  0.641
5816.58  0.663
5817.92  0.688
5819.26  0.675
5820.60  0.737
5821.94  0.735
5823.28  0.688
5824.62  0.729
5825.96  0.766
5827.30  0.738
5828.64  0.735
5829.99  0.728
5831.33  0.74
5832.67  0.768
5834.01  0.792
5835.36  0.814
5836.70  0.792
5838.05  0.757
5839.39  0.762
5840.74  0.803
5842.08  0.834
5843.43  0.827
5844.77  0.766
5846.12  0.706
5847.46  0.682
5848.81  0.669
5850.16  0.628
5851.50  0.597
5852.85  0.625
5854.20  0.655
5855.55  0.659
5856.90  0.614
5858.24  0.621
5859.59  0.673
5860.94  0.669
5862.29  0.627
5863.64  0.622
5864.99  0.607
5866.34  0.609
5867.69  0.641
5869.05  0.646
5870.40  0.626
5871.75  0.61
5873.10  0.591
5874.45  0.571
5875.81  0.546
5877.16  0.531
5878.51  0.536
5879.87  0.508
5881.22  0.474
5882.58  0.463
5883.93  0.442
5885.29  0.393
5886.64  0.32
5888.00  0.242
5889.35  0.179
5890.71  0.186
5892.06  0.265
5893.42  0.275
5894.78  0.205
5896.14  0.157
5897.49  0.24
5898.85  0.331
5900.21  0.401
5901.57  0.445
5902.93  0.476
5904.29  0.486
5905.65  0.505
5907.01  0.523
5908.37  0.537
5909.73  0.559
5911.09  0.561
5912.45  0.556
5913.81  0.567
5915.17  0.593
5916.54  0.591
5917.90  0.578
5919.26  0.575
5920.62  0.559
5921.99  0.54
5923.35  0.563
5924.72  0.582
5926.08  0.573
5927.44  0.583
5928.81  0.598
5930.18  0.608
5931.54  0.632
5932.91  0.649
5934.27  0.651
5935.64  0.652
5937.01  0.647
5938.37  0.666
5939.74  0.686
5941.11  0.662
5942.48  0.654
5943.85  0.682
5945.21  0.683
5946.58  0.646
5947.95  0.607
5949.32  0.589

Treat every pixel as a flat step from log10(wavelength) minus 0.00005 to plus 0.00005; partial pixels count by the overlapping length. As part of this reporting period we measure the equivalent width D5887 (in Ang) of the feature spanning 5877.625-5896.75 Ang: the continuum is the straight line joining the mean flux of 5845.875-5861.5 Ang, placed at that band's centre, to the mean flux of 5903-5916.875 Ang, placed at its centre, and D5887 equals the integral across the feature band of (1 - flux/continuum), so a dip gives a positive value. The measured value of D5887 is 8.27 Ang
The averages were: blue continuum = 0.648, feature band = 0.334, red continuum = 0.543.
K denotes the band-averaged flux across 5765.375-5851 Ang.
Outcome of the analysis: 0.767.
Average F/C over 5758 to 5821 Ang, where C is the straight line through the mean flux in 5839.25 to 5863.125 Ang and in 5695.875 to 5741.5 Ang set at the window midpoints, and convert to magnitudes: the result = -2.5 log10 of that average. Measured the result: -0.09 mag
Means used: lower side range 0.738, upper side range 0.688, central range 0.773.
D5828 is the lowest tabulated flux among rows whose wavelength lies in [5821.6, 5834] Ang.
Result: 0.688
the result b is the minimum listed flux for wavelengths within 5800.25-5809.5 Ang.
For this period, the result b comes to 0.833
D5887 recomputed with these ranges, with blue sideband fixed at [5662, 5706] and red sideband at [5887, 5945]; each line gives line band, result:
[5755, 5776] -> -4.62 Ang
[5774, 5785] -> -2.73 Ang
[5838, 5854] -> -4.56 Ang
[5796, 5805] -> -3.65 Ang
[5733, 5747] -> -2.88 Ang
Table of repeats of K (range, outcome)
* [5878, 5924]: 0.436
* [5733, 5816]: 0.781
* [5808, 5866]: 0.713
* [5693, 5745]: 0.741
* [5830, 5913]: 0.557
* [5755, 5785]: 0.757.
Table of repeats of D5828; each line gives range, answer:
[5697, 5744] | 0.704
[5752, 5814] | 0.686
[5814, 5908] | 0.157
